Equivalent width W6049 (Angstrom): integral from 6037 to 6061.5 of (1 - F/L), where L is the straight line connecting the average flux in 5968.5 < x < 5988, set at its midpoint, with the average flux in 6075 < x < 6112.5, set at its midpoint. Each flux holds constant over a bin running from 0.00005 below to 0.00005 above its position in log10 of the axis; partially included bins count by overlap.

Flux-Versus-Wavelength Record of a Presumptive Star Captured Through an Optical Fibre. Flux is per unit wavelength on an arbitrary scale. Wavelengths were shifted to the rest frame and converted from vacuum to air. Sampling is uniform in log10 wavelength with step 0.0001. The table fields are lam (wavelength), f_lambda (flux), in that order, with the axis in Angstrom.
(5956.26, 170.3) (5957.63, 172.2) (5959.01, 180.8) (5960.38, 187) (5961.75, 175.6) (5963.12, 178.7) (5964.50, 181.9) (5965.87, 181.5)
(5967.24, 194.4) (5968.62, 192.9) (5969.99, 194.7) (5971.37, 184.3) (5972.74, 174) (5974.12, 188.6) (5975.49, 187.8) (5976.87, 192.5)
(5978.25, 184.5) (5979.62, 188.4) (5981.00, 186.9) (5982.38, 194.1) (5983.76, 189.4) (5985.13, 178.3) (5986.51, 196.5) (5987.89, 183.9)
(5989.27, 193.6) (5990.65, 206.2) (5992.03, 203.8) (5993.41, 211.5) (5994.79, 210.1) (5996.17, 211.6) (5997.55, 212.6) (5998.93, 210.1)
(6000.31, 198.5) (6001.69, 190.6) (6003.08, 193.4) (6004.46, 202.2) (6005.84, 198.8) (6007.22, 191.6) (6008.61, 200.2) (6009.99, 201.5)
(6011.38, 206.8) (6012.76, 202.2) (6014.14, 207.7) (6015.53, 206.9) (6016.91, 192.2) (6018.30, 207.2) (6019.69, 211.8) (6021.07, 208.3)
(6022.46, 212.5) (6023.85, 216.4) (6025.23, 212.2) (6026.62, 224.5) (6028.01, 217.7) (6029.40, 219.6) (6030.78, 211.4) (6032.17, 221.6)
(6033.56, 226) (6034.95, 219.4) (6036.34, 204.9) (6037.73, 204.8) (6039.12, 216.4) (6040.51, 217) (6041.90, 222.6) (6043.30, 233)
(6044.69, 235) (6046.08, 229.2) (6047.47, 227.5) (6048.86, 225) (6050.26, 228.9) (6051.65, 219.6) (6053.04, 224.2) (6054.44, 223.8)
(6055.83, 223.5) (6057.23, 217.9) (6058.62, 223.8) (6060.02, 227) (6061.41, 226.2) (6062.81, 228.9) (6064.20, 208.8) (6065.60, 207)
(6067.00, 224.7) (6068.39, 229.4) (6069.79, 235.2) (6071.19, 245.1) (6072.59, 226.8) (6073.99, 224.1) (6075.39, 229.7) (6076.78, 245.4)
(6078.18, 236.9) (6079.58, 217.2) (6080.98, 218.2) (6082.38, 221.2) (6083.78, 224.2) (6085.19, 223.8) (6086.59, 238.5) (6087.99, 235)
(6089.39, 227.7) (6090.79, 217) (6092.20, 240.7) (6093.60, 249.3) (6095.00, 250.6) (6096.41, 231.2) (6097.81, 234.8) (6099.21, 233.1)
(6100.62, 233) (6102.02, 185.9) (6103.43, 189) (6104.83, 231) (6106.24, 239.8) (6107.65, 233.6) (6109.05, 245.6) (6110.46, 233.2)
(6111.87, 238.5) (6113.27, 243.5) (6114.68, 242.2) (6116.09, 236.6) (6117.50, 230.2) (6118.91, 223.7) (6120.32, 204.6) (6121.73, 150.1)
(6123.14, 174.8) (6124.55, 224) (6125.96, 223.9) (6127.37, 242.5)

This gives -1.1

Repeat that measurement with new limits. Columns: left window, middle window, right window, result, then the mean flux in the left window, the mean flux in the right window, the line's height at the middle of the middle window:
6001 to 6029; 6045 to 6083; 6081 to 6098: -0.5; 205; 232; 223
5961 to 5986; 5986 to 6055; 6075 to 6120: -2.8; 186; 230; 203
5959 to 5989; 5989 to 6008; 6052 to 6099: -0.6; 186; 228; 197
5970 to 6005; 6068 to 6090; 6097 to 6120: -0.9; 195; 229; 221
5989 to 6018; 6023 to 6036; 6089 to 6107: -0.5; 203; 228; 210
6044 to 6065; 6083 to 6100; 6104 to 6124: -0.8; 225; 223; 224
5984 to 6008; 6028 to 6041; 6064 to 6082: -0.2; 199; 227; 213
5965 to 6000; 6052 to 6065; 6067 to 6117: -0.2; 194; 231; 220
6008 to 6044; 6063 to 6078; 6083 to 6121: -0.3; 213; 230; 223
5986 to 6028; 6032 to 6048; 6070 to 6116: -0.5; 204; 231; 215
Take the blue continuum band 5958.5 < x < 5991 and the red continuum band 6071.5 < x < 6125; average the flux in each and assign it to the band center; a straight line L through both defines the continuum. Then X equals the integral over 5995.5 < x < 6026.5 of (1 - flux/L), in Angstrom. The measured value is -1.0 Angstrom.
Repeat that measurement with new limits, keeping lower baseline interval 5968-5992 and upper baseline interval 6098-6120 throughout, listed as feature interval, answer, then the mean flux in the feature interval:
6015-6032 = -0.8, 212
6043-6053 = -0.8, 228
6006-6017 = -0.1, 202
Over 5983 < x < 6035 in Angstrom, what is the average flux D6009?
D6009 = 205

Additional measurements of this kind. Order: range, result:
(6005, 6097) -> 221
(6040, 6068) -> 224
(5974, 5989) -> 188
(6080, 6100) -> 232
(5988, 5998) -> 206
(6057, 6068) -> 221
